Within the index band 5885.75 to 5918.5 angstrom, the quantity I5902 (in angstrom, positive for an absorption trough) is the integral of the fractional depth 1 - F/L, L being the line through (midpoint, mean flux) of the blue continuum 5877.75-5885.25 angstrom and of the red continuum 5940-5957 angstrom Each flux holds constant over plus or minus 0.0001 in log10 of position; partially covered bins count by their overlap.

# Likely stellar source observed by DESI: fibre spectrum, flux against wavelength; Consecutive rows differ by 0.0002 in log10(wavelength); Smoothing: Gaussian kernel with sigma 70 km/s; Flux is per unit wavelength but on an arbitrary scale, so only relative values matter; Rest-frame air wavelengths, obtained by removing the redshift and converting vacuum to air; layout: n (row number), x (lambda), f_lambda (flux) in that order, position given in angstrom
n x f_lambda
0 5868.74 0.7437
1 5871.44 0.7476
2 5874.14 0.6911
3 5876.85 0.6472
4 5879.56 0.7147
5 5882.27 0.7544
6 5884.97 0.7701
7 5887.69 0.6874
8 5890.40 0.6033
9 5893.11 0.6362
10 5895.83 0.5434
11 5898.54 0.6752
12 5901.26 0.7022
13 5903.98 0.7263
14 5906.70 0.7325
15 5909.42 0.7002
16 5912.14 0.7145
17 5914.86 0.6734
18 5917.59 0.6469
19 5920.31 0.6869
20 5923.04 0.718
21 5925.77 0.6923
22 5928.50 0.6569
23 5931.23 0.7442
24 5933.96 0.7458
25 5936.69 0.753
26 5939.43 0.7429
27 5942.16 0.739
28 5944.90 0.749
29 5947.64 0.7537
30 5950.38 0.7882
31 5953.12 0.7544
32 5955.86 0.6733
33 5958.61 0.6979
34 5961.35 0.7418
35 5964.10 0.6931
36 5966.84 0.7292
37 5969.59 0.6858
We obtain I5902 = 3.0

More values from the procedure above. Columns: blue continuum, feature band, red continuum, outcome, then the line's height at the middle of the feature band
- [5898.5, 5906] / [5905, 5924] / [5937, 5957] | 0.6 angstrom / 0.718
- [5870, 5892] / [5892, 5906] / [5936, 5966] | 1.0 angstrom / 0.71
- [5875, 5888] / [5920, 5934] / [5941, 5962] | 0.5 angstrom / 0.729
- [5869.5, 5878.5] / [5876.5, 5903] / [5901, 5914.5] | 1.1 angstrom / 0.706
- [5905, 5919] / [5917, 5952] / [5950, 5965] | -0.9 angstrom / 0.708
